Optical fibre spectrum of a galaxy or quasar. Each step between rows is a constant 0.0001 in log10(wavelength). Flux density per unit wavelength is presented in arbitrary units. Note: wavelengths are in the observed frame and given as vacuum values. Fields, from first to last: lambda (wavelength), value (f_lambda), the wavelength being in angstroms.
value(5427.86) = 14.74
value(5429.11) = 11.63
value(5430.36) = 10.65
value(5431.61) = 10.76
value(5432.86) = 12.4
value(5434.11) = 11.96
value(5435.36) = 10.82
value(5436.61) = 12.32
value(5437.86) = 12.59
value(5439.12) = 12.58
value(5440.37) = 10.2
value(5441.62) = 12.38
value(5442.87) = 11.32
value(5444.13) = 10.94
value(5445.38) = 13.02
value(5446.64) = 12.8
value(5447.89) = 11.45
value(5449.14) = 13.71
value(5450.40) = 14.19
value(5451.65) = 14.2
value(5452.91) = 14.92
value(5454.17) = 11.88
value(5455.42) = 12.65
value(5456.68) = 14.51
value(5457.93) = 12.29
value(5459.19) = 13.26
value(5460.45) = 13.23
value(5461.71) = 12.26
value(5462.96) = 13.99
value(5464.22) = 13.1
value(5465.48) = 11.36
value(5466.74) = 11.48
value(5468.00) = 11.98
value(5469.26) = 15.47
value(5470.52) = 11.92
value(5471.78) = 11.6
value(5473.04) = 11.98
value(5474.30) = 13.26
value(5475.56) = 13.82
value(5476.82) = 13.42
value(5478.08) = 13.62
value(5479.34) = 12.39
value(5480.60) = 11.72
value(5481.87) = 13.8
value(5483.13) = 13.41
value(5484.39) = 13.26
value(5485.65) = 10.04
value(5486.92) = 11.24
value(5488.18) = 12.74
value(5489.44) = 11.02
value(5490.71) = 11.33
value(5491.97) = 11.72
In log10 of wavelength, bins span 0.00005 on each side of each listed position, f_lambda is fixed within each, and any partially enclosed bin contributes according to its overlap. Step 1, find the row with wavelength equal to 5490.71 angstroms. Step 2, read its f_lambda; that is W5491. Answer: 11.33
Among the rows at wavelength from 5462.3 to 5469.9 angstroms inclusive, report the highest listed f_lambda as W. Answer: 15.47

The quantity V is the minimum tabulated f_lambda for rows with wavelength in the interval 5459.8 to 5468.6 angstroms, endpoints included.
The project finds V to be 11.36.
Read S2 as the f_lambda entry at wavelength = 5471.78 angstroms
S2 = 11.6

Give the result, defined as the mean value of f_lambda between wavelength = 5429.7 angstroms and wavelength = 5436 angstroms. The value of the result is 11.3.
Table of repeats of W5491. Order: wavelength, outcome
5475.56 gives 13.82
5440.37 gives 10.2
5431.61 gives 10.76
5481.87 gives 13.8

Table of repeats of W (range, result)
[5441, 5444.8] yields 12.38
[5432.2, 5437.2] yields 12.4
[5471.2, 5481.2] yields 13.82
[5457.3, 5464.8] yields 13.99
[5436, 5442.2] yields 12.59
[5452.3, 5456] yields 14.92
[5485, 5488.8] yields 12.74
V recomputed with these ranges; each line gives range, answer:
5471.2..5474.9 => 11.6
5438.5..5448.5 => 10.2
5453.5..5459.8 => 11.88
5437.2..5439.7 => 12.58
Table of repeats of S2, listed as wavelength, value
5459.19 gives 13.26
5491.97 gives 11.72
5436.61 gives 12.32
